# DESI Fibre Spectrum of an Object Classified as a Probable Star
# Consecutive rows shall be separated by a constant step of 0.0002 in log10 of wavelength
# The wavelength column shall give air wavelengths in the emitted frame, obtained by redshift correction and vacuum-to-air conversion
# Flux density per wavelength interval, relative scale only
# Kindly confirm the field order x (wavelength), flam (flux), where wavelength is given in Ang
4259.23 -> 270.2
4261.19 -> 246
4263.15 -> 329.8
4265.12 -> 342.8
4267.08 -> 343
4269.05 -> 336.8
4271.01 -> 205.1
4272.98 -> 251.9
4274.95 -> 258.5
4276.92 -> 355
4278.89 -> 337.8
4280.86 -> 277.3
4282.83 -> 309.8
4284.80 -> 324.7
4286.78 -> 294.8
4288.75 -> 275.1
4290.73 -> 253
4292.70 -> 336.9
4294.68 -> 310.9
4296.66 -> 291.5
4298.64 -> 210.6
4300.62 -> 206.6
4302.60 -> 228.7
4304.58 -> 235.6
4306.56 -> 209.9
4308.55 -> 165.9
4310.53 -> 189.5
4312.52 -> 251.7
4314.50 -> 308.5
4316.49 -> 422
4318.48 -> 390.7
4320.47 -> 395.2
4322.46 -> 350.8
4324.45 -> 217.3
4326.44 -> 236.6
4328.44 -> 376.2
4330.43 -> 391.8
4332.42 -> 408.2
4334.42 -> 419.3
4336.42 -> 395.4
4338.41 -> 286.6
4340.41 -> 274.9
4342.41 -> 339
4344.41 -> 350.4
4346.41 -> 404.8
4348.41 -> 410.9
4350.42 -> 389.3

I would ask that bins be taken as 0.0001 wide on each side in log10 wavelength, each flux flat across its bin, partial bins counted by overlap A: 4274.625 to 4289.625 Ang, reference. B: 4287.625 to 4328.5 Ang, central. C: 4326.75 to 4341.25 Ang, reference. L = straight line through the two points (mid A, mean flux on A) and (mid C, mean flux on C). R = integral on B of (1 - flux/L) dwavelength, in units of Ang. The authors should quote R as 6.9 Ang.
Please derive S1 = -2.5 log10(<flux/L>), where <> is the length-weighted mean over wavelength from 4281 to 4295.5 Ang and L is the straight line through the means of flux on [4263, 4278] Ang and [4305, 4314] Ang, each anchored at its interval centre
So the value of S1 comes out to -0.151 mag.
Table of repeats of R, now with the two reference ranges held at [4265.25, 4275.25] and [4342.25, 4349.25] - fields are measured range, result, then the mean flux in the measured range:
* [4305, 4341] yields 3.84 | 315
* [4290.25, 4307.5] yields 3.60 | 254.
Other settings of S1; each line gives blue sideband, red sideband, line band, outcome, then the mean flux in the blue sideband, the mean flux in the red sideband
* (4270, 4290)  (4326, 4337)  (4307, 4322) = 0.161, 289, 377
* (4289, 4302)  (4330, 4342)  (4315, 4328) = -0.035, 267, 360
